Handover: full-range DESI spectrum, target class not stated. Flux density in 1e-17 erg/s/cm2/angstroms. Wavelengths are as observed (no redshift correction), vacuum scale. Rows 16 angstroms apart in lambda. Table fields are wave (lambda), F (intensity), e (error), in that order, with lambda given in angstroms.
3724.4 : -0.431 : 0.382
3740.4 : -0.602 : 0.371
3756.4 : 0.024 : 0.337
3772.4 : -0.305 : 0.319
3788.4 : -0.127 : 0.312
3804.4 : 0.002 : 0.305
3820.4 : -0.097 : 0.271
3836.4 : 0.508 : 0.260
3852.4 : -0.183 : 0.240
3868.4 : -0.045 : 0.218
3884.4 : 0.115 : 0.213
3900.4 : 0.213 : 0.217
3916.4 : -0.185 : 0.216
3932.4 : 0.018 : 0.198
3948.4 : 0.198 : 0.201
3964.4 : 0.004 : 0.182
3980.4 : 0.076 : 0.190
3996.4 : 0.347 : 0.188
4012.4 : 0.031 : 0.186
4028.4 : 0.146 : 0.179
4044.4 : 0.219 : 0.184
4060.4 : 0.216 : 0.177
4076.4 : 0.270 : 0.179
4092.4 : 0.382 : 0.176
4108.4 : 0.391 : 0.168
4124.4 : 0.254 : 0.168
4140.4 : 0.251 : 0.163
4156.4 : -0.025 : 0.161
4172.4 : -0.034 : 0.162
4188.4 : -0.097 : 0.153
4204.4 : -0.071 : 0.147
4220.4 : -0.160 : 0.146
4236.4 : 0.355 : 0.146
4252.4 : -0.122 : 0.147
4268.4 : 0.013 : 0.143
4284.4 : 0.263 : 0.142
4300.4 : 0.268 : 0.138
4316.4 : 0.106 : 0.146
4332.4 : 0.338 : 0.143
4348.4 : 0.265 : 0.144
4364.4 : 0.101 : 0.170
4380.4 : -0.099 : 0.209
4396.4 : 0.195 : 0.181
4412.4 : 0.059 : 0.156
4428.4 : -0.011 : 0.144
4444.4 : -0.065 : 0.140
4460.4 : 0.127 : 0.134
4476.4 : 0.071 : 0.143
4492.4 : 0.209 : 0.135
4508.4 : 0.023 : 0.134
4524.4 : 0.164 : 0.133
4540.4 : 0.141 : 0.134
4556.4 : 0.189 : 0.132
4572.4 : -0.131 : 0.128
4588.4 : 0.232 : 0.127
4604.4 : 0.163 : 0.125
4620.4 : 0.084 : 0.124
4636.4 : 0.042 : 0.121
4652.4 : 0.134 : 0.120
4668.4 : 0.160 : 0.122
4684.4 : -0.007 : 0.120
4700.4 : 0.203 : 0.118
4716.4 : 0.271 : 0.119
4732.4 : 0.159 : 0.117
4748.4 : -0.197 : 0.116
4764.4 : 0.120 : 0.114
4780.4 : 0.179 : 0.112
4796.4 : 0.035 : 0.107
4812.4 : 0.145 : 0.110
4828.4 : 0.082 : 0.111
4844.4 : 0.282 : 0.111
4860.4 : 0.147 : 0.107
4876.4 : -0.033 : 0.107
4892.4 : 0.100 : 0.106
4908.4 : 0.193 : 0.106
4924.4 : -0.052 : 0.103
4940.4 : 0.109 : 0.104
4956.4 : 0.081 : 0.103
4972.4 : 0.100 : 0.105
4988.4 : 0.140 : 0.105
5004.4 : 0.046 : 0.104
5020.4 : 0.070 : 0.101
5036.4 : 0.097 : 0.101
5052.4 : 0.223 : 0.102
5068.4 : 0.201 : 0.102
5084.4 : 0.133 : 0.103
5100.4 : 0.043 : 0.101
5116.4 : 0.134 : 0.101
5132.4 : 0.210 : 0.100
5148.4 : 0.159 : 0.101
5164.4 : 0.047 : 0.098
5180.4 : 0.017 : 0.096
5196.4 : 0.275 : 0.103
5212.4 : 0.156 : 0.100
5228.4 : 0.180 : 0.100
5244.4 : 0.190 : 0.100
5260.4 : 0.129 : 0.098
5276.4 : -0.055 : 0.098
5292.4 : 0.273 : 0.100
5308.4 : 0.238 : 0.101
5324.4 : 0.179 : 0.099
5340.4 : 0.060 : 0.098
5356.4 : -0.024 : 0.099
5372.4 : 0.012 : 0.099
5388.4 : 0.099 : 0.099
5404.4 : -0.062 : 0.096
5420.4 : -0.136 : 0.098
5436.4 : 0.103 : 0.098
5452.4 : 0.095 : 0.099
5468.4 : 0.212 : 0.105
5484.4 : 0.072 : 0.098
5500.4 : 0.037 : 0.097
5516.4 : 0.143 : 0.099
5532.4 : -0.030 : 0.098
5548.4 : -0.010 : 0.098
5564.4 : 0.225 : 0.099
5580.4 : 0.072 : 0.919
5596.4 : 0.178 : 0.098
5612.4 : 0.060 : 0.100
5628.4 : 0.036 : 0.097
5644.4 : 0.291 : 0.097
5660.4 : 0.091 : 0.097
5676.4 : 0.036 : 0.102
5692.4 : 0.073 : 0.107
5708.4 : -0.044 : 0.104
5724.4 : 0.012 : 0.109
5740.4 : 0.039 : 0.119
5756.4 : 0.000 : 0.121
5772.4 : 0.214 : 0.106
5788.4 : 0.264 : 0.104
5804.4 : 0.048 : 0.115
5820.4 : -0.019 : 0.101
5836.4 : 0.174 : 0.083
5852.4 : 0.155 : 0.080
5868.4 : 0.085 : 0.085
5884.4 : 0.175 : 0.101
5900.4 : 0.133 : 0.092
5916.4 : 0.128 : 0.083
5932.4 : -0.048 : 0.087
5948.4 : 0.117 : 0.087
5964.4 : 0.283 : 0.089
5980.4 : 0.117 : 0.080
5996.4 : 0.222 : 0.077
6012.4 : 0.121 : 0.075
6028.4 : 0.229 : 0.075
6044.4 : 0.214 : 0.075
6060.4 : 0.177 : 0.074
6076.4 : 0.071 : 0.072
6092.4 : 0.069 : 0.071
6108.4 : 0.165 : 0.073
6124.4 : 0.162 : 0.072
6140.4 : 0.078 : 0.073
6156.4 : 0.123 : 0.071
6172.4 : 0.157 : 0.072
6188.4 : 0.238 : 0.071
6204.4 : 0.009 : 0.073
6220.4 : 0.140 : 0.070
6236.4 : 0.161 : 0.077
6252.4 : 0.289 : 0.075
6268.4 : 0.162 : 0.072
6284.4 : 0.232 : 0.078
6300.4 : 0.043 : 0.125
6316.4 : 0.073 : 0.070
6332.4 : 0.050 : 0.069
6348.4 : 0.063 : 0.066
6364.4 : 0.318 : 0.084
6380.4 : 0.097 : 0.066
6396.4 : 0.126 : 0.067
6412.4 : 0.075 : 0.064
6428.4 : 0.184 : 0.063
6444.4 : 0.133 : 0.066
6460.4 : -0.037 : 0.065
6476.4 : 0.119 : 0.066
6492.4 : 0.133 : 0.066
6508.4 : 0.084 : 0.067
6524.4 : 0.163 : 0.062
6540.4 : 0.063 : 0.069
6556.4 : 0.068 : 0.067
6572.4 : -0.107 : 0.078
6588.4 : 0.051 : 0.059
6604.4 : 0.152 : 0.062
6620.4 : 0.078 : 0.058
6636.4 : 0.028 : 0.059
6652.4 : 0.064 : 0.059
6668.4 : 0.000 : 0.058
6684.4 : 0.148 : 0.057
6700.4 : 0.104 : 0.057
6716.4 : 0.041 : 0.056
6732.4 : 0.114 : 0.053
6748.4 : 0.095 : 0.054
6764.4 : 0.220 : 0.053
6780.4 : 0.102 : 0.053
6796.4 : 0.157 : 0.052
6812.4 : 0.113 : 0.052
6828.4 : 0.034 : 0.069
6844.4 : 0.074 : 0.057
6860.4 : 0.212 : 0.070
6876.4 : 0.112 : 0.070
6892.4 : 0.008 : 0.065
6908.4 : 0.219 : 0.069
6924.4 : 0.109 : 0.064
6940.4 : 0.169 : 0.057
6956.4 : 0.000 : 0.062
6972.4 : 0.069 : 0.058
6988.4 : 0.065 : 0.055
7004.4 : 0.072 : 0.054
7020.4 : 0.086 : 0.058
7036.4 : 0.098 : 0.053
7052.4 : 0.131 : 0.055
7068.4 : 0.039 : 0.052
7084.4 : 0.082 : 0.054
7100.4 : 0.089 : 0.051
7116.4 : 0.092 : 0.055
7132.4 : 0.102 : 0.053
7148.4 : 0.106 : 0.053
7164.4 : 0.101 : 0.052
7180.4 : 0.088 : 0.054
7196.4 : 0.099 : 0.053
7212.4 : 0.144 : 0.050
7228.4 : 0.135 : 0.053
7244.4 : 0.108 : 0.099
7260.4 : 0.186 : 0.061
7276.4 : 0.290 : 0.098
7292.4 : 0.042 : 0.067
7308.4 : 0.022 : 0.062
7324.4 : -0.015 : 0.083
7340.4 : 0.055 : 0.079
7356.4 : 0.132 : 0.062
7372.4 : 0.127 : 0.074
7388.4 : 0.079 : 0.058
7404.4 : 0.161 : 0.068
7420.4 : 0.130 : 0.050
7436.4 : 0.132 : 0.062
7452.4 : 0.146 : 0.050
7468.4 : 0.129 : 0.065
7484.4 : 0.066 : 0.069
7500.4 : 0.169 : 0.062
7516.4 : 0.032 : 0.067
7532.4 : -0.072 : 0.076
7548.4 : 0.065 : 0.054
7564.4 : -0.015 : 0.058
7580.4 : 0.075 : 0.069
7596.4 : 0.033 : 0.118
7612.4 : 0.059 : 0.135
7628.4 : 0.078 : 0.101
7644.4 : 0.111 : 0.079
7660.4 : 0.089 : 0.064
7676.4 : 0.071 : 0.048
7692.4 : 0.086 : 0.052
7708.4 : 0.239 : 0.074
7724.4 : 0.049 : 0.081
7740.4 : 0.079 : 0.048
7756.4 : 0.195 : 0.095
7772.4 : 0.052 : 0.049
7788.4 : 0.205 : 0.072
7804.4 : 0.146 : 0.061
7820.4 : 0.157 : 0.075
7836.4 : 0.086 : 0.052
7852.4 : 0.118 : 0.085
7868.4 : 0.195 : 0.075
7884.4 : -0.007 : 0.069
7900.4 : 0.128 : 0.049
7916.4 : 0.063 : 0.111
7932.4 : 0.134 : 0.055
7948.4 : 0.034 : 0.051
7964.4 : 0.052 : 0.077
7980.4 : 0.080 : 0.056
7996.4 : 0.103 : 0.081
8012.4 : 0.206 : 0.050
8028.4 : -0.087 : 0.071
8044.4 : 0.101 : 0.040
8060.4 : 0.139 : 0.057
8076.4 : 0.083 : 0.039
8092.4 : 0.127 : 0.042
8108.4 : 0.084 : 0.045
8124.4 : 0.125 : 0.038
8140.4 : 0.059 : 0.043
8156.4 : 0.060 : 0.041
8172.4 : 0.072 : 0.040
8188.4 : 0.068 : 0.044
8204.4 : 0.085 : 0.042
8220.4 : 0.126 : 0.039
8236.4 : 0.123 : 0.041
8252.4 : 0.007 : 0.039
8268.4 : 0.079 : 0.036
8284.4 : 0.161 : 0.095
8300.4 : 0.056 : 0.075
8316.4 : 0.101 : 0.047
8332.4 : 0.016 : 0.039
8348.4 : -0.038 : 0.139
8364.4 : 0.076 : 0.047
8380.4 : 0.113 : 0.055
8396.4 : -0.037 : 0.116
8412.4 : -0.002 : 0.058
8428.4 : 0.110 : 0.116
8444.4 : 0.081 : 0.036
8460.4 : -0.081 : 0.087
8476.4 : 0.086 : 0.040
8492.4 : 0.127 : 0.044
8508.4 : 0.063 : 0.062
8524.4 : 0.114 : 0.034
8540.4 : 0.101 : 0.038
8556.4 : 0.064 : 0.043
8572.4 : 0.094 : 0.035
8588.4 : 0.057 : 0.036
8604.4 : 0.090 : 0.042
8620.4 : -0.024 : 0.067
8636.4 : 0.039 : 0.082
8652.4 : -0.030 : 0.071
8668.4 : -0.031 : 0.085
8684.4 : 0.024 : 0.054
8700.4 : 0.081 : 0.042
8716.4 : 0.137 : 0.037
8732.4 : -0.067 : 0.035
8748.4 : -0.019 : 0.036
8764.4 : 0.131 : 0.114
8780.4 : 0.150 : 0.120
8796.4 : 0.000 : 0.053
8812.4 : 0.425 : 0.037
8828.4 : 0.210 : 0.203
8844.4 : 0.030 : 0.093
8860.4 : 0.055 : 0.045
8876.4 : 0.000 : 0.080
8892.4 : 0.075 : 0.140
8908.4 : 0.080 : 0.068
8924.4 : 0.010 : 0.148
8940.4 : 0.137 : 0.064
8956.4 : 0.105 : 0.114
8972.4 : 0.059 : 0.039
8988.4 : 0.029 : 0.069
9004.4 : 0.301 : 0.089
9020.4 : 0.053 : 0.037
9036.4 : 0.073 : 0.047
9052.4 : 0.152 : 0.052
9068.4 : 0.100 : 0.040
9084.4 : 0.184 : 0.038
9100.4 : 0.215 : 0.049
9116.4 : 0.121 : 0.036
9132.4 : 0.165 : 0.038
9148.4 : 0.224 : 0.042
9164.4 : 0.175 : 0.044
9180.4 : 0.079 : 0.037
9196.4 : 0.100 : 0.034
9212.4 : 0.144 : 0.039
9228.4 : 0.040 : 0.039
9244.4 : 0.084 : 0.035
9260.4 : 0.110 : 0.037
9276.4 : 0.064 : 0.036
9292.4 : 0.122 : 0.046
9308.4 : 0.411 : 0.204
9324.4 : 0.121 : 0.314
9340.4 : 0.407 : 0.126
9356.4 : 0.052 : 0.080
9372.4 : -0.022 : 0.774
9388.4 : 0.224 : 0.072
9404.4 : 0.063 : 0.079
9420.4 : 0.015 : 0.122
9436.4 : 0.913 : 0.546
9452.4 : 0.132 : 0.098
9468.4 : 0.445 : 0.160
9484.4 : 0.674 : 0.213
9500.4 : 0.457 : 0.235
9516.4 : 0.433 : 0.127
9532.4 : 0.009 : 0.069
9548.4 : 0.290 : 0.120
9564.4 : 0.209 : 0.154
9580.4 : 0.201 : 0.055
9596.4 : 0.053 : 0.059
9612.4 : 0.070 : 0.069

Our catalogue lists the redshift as 1.365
